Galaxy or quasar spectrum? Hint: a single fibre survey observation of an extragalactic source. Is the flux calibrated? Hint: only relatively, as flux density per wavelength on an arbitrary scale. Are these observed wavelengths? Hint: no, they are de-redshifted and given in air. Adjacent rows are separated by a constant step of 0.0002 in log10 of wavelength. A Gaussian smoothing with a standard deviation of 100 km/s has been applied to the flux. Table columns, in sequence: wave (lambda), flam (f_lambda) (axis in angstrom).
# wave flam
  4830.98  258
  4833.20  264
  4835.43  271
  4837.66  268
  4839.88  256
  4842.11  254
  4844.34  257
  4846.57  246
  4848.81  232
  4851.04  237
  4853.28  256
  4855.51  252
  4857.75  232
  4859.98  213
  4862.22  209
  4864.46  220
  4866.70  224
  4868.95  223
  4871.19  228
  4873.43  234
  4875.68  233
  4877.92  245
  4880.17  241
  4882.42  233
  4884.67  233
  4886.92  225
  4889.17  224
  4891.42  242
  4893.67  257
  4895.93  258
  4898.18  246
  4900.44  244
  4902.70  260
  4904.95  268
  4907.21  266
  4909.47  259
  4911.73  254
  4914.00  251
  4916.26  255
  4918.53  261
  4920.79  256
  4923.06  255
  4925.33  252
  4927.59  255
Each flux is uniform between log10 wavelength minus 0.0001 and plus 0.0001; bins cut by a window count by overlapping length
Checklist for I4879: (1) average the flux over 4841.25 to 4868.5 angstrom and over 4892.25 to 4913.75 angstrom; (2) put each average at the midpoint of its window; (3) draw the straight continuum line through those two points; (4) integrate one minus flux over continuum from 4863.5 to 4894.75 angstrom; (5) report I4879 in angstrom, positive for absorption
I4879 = 1.7 angstrom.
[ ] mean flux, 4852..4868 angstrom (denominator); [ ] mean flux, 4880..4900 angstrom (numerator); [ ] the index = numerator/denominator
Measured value 1.05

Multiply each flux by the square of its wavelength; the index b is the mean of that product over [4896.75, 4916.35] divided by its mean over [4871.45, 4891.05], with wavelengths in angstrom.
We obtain 1.1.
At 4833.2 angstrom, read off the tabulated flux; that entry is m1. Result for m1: 264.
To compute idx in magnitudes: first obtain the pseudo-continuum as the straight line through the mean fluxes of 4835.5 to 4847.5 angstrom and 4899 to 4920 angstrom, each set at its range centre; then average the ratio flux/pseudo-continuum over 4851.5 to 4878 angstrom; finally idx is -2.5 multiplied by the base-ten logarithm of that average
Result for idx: 0.122 mag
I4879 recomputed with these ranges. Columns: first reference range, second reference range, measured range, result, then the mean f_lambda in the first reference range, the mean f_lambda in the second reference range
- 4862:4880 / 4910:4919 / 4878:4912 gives -0.5 angstrom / 229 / 255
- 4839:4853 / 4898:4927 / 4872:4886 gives 0.9 angstrom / 247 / 256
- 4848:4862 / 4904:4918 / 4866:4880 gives 0.6 angstrom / 235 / 259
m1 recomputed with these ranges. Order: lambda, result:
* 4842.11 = 254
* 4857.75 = 232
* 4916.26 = 255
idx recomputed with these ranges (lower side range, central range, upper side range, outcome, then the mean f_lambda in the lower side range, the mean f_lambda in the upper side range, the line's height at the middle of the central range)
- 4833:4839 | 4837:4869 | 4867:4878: 0.054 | 268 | 231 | 251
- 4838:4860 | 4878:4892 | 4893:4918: 0.085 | 246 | 256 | 252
